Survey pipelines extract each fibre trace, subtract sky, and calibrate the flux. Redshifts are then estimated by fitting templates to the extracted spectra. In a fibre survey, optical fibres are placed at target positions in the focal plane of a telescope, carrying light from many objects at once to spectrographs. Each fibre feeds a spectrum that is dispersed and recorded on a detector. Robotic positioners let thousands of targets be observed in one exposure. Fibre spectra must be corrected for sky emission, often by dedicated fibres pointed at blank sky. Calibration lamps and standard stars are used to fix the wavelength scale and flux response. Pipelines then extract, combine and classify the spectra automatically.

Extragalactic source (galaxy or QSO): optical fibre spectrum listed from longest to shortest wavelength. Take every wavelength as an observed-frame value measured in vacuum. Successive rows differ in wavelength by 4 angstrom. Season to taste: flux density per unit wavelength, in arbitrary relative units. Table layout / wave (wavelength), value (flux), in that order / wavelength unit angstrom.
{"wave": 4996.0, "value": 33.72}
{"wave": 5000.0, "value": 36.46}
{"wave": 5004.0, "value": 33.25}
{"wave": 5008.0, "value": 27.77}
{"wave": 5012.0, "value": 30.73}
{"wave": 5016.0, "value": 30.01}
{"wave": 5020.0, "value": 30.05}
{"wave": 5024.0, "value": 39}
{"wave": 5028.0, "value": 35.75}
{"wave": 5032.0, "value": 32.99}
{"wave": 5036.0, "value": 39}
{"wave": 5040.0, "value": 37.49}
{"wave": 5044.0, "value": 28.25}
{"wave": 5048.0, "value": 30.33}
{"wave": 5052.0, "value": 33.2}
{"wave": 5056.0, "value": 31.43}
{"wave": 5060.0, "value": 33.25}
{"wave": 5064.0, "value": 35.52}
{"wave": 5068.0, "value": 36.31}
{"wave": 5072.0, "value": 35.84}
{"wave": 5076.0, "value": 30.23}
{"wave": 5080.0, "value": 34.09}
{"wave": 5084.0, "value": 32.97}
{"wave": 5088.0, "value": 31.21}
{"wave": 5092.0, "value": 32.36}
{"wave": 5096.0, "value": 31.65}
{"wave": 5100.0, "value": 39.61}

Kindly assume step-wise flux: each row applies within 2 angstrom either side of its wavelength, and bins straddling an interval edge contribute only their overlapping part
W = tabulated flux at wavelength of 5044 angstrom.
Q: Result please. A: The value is 28.25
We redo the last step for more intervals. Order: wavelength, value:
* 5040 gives 37.49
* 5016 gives 30.01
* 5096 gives 31.65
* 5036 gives 39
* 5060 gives 33.25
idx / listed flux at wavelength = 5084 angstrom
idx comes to 32.97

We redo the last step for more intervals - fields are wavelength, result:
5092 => 32.36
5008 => 27.77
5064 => 35.52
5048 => 30.33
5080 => 34.09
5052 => 33.2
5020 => 30.05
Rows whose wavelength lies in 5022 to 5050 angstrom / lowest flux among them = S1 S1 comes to 28.25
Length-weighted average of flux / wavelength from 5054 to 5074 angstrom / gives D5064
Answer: 34.5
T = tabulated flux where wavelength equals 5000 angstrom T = 36.46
